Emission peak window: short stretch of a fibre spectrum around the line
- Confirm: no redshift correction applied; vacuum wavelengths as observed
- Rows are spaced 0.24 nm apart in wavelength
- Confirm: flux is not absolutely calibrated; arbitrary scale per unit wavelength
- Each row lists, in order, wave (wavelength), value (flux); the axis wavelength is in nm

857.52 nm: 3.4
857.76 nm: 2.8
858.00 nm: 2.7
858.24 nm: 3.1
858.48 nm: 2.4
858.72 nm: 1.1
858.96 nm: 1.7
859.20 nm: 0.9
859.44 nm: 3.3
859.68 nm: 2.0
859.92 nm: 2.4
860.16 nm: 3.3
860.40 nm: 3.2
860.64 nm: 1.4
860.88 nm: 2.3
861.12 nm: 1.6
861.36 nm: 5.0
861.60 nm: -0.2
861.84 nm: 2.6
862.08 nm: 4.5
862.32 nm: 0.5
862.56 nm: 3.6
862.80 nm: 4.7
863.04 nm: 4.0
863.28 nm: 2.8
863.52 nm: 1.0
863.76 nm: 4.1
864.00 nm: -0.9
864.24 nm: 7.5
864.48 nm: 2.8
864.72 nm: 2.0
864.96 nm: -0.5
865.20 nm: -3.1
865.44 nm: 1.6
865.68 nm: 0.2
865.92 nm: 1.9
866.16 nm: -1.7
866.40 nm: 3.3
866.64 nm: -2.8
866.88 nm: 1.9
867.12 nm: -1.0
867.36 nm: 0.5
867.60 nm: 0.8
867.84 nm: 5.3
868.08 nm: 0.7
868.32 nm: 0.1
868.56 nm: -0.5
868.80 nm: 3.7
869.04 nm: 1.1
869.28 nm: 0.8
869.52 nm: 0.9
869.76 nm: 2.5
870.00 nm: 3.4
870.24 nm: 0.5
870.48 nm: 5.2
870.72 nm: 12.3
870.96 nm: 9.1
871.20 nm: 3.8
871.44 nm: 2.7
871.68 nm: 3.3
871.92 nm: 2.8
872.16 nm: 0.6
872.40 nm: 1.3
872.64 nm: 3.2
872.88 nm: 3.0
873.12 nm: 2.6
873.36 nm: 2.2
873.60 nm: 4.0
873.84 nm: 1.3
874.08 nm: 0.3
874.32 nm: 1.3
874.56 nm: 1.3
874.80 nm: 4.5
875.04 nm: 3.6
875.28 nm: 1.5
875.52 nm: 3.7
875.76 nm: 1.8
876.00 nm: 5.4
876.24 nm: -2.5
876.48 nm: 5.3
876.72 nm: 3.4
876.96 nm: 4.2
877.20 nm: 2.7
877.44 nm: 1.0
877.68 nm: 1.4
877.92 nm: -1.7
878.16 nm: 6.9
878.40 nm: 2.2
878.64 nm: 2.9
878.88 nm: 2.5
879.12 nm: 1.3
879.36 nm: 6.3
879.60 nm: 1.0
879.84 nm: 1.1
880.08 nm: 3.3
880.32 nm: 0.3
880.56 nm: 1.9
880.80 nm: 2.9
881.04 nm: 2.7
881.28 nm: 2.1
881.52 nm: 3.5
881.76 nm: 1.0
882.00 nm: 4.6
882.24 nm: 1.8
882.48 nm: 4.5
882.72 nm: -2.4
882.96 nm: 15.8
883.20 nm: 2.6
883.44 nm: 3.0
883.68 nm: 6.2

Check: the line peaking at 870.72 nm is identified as H-beta 4861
